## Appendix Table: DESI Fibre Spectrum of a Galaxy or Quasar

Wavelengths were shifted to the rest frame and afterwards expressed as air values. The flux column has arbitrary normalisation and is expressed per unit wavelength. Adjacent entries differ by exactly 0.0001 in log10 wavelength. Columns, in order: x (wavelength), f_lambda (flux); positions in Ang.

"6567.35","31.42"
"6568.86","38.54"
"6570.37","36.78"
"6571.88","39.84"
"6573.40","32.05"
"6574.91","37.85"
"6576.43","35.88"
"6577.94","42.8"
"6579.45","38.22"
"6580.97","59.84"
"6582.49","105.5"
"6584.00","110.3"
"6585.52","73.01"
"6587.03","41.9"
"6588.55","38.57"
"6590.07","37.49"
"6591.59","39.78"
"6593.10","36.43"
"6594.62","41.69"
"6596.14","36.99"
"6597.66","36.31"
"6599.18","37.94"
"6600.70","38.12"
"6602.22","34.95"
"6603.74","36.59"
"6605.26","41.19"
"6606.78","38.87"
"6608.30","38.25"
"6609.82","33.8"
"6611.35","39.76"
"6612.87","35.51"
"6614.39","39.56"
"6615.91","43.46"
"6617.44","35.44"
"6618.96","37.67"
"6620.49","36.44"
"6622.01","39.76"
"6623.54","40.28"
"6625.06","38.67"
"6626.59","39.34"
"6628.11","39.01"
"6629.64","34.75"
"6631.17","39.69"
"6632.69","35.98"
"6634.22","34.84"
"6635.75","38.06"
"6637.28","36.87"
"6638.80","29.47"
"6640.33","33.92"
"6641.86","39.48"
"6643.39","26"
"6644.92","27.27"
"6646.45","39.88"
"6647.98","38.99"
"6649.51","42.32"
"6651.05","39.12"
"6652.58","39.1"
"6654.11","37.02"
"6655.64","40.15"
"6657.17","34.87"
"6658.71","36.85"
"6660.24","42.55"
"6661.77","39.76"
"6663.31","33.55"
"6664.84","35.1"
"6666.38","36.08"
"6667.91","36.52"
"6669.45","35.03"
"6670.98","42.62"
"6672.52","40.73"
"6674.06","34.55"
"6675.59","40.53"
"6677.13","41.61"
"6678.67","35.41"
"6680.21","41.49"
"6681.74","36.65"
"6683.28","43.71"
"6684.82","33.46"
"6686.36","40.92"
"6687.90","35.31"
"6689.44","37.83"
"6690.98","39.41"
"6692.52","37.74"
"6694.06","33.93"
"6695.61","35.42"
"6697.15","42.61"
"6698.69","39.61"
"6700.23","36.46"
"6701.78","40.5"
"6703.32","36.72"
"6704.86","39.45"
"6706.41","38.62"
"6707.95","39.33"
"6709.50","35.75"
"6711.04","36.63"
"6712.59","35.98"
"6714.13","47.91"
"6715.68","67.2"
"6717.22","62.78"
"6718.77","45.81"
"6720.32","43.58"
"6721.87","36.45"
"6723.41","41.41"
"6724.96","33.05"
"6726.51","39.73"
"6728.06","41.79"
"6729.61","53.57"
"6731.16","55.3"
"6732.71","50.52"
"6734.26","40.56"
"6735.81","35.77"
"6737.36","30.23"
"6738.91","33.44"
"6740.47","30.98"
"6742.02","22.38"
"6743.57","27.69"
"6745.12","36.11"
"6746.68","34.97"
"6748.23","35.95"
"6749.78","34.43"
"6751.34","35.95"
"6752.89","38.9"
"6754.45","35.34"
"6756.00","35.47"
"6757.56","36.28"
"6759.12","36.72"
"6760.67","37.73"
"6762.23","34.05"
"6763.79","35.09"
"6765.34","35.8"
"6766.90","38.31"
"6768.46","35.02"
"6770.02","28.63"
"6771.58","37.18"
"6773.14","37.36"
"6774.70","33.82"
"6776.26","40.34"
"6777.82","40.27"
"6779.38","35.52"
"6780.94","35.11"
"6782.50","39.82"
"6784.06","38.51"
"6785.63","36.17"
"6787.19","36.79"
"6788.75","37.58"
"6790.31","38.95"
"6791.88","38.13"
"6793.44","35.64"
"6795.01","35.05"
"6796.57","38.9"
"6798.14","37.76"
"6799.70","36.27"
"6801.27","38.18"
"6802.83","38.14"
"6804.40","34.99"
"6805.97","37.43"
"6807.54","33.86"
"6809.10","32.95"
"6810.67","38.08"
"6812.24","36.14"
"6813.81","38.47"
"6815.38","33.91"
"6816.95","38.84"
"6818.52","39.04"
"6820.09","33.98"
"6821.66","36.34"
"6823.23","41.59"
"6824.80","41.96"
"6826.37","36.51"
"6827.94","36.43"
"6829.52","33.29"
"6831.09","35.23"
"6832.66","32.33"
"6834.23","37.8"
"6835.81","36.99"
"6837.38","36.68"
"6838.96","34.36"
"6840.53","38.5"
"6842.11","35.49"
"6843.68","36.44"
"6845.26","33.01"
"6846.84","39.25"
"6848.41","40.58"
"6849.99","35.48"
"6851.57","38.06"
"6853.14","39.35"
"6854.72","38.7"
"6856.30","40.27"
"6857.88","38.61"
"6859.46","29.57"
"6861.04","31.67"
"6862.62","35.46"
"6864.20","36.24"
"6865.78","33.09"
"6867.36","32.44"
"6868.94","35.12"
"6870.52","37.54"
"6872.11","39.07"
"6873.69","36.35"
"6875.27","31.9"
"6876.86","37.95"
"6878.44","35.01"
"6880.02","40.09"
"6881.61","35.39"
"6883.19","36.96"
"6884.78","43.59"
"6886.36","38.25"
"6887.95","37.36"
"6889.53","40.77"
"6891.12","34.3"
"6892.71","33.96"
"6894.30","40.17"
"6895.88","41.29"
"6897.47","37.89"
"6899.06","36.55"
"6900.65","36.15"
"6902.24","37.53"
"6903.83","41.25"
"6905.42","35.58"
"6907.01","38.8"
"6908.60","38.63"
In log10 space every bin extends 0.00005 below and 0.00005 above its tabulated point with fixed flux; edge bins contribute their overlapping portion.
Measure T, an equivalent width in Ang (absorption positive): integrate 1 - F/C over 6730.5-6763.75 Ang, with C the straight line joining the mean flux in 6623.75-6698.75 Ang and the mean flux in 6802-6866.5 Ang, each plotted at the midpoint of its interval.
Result 0.8 Ang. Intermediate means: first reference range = 37.4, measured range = 36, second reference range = 36.5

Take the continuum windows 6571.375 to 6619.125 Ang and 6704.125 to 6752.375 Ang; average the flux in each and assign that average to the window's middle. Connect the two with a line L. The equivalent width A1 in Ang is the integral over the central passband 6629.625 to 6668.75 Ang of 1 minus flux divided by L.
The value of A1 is 5.6 Ang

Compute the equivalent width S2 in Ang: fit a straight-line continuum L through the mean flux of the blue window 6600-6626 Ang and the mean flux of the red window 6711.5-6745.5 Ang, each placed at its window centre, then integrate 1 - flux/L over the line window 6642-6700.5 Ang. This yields 3.2 Ang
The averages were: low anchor 38.1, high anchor 41.5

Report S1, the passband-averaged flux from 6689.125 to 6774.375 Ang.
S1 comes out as 38.6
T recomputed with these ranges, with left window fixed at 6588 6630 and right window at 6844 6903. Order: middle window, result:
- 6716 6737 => -4.1 Ang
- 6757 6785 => 0.7 Ang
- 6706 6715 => -0.4 Ang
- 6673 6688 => -0.3 Ang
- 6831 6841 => 0.3 Ang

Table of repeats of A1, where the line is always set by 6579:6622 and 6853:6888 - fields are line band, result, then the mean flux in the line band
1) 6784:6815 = 1.5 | 36.8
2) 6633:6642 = 1.8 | 35.2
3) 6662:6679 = 2.1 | 37.5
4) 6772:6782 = 0.6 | 37.2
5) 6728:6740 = -0.5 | 42.4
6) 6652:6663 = 1.2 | 38.4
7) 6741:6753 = 2.2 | 33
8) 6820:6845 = 0.8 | 36.5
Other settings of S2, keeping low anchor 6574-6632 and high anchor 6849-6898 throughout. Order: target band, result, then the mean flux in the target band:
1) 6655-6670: 1.76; 37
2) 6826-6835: 0.64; 35.2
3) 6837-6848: 0.36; 36.4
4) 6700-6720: -1.33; 43.5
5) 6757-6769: 1.03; 36.1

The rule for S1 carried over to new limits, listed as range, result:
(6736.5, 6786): 35.1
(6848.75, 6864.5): 36.5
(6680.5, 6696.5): 37.6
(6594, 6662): 37.5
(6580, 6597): 56.1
